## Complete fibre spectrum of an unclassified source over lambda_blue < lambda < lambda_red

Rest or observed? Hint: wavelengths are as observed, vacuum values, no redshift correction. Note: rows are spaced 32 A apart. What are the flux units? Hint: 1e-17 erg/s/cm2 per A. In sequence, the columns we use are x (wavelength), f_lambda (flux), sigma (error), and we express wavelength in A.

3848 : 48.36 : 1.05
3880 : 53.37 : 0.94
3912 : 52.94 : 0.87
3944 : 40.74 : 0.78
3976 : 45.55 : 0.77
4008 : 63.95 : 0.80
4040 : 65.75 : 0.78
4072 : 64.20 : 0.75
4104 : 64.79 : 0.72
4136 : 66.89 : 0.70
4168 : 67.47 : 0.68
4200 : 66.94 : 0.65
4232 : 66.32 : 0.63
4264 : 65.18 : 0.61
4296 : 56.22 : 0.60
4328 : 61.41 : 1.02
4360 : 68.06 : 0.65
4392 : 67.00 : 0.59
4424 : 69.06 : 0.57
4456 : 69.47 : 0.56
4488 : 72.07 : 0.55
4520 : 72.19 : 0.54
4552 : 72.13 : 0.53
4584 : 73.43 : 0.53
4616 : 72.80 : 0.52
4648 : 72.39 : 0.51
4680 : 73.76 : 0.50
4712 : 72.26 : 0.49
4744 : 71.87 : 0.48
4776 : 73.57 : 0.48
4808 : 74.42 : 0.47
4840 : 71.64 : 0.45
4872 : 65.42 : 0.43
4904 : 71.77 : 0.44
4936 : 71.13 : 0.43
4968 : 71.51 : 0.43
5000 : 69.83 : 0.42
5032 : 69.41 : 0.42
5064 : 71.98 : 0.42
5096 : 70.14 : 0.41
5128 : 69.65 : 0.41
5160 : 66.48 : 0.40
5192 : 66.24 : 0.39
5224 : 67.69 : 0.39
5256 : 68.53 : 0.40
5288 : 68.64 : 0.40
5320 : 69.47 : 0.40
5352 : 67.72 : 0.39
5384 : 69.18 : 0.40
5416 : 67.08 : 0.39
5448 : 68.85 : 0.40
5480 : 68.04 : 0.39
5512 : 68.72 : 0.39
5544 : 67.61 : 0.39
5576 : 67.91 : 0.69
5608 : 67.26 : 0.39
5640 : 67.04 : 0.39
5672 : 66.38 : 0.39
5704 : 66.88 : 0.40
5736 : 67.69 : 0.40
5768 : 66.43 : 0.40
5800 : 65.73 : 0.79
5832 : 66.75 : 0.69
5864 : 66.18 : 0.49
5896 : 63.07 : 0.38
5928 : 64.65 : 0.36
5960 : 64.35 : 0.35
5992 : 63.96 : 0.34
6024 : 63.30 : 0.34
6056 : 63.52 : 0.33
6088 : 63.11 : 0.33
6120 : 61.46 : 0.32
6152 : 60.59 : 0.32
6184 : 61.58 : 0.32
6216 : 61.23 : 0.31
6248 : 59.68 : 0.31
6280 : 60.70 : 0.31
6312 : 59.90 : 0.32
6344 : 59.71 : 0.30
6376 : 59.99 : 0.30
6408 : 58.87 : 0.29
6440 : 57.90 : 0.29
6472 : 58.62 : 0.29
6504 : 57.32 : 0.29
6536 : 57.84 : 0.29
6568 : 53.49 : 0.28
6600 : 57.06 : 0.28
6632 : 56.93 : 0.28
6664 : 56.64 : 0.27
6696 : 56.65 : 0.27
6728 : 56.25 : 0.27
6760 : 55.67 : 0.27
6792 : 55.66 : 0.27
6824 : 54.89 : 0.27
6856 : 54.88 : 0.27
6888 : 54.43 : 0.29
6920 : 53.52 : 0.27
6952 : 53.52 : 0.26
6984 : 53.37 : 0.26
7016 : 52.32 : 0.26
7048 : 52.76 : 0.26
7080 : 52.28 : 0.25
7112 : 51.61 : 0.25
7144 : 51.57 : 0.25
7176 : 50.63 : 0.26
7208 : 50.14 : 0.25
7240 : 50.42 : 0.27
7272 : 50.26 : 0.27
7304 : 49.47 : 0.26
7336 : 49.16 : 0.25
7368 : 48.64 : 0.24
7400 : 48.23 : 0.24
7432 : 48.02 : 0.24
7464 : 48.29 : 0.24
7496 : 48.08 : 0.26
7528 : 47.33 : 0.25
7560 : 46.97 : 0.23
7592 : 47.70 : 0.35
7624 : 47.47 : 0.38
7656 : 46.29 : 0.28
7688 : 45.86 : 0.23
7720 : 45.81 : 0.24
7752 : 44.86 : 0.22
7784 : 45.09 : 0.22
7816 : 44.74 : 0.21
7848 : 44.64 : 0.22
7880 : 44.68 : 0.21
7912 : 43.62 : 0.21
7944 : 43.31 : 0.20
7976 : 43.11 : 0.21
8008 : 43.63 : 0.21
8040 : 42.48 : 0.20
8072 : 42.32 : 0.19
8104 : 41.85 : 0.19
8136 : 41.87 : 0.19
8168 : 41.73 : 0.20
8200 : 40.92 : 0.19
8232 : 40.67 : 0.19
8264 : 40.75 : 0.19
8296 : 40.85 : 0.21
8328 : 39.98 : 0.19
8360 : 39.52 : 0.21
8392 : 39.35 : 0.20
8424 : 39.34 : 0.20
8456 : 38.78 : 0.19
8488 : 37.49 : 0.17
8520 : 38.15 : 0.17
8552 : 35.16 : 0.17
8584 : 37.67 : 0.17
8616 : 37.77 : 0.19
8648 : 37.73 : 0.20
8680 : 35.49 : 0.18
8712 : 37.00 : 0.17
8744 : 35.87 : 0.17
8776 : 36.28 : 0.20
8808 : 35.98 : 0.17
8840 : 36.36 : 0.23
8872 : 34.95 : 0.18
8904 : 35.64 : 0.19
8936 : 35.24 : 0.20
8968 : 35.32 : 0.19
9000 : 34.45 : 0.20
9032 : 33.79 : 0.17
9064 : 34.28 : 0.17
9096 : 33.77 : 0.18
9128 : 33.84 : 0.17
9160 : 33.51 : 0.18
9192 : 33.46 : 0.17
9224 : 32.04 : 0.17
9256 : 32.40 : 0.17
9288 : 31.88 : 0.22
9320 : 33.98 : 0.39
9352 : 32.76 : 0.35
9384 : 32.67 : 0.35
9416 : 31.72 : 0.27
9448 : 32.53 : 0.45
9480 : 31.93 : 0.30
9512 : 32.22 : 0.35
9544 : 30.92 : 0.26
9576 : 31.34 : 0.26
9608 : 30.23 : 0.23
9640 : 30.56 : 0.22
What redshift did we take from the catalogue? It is 0.00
